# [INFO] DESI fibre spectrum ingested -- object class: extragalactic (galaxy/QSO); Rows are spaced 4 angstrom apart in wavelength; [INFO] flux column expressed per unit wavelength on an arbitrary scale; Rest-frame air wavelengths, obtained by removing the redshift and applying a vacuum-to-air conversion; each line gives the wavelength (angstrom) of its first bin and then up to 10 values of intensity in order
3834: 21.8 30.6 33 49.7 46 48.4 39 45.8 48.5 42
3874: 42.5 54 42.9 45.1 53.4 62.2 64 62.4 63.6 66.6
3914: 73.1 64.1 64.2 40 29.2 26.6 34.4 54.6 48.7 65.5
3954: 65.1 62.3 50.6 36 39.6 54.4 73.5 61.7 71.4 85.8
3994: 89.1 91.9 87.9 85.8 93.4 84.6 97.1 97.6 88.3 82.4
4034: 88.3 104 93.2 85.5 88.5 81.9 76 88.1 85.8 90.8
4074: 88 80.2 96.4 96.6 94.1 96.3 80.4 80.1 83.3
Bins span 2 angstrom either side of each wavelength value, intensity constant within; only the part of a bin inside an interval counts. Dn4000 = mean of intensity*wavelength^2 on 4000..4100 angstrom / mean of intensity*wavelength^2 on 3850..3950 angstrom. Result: 1.9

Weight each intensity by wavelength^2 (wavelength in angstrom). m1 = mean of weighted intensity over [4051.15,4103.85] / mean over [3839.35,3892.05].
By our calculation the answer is 2.1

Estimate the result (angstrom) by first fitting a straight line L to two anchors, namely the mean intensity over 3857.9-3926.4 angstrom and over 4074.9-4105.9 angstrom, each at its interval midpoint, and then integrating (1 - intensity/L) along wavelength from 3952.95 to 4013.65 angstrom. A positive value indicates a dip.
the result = 0.5 angstrom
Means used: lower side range 54.8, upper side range 88.8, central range 70.4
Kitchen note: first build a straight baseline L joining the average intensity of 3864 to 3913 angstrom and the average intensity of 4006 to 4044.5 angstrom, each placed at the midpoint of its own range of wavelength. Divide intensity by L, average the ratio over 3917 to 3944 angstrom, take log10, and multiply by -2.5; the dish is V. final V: 0.43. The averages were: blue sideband 54.3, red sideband 91.7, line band 44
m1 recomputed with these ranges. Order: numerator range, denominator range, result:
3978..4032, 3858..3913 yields 1.71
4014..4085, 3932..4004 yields 1.51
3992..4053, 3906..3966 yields 1.78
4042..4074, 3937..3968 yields 1.72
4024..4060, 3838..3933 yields 1.87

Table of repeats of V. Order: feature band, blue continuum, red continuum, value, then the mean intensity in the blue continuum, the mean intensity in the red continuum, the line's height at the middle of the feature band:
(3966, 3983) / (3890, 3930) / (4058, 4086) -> 0.292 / 60.1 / 87.9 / 71.2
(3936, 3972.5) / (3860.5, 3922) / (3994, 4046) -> 0.390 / 55.7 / 90.9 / 72.9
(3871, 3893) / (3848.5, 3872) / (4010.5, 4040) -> 0.070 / 44.9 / 91.8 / 51.1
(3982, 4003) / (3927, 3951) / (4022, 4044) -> -0.174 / 42.1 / 91.8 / 70.4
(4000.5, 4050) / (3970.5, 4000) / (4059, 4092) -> -0.127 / 73.6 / 89.6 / 80.7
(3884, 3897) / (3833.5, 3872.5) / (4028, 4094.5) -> -0.092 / 41.2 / 89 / 49.8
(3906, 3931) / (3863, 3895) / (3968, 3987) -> -0.103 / 48.3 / 59.5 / 52.8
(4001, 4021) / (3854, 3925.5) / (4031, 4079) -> -0.148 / 54.4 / 87.6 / 78.7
